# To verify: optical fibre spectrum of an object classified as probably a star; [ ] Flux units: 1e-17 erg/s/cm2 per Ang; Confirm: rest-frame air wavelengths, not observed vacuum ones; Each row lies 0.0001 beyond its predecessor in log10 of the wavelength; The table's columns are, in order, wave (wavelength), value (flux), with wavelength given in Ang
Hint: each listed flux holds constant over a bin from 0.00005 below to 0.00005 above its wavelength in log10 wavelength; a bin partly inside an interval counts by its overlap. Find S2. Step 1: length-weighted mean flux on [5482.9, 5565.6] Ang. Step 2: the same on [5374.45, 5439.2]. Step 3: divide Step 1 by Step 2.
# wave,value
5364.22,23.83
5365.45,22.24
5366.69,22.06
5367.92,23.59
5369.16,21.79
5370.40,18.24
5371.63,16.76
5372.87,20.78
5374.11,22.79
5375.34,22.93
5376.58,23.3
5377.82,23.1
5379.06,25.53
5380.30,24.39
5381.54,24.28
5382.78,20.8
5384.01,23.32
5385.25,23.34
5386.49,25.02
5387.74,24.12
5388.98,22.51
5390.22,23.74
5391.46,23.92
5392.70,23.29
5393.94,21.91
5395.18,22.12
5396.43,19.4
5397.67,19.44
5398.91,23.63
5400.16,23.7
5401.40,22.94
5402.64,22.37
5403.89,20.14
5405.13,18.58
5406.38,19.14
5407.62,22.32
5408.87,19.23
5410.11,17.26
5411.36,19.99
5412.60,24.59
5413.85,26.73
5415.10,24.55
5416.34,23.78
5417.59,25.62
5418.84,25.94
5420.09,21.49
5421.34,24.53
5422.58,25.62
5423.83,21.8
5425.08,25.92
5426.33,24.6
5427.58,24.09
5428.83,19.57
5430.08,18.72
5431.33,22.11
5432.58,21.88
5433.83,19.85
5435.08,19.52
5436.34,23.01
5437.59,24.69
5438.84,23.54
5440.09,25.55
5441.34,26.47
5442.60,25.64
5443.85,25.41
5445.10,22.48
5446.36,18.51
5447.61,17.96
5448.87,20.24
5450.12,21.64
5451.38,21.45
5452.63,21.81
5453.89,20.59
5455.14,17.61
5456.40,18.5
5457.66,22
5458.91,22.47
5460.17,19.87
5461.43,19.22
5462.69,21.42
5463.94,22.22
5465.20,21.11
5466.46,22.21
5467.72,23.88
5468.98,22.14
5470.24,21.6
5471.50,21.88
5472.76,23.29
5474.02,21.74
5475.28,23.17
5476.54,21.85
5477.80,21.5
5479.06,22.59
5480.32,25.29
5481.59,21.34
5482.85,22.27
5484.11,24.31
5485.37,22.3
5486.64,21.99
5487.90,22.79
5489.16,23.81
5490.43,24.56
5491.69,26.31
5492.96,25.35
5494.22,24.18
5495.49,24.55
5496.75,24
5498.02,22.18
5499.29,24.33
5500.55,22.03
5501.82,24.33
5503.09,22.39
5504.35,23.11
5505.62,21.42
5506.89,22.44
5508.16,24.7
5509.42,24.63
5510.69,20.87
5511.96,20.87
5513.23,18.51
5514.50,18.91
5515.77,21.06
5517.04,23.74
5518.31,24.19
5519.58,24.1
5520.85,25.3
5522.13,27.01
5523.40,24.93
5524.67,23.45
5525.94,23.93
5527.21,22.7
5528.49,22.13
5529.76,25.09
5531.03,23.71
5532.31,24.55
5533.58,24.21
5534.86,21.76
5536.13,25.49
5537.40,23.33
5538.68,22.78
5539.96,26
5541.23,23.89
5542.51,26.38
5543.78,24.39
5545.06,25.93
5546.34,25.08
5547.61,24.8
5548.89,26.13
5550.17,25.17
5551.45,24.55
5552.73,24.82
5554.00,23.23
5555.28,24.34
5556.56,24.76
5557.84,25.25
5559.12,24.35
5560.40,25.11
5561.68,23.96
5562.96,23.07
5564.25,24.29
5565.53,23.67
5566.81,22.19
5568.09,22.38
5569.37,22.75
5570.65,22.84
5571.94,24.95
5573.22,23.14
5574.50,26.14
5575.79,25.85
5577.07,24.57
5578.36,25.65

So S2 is 1.1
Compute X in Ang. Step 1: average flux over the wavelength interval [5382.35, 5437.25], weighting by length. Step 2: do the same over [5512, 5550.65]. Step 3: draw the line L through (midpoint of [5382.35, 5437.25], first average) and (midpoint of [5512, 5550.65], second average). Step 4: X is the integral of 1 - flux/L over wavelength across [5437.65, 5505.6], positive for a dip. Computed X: 1.9 Ang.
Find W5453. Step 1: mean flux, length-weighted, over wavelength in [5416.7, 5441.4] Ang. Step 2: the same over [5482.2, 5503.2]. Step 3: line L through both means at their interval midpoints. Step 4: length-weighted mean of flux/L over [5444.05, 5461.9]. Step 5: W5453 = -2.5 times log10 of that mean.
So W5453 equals 0.14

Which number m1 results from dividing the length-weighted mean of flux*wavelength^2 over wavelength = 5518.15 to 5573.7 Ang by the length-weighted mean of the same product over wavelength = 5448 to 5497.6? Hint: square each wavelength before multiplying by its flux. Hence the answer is 1.1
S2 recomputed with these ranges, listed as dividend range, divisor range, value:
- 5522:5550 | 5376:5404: 1.06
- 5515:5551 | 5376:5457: 1.08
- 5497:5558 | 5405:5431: 1.05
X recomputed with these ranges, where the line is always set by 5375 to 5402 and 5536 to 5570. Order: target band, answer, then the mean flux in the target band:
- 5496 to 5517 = 1.5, 22.3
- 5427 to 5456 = 2.0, 21.8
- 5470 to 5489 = 0.9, 22.6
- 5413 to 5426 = -0.7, 24.6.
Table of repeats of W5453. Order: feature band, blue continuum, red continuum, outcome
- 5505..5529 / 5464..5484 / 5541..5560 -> 0.04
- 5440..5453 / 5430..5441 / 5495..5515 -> 0.00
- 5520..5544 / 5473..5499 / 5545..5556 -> 0.01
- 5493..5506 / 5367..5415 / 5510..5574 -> 0.00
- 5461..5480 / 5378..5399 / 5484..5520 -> 0.04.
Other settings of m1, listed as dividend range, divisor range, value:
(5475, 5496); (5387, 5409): 1.11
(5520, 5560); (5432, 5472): 1.16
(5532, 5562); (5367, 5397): 1.16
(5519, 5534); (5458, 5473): 1.14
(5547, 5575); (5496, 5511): 1.07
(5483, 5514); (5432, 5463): 1.09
